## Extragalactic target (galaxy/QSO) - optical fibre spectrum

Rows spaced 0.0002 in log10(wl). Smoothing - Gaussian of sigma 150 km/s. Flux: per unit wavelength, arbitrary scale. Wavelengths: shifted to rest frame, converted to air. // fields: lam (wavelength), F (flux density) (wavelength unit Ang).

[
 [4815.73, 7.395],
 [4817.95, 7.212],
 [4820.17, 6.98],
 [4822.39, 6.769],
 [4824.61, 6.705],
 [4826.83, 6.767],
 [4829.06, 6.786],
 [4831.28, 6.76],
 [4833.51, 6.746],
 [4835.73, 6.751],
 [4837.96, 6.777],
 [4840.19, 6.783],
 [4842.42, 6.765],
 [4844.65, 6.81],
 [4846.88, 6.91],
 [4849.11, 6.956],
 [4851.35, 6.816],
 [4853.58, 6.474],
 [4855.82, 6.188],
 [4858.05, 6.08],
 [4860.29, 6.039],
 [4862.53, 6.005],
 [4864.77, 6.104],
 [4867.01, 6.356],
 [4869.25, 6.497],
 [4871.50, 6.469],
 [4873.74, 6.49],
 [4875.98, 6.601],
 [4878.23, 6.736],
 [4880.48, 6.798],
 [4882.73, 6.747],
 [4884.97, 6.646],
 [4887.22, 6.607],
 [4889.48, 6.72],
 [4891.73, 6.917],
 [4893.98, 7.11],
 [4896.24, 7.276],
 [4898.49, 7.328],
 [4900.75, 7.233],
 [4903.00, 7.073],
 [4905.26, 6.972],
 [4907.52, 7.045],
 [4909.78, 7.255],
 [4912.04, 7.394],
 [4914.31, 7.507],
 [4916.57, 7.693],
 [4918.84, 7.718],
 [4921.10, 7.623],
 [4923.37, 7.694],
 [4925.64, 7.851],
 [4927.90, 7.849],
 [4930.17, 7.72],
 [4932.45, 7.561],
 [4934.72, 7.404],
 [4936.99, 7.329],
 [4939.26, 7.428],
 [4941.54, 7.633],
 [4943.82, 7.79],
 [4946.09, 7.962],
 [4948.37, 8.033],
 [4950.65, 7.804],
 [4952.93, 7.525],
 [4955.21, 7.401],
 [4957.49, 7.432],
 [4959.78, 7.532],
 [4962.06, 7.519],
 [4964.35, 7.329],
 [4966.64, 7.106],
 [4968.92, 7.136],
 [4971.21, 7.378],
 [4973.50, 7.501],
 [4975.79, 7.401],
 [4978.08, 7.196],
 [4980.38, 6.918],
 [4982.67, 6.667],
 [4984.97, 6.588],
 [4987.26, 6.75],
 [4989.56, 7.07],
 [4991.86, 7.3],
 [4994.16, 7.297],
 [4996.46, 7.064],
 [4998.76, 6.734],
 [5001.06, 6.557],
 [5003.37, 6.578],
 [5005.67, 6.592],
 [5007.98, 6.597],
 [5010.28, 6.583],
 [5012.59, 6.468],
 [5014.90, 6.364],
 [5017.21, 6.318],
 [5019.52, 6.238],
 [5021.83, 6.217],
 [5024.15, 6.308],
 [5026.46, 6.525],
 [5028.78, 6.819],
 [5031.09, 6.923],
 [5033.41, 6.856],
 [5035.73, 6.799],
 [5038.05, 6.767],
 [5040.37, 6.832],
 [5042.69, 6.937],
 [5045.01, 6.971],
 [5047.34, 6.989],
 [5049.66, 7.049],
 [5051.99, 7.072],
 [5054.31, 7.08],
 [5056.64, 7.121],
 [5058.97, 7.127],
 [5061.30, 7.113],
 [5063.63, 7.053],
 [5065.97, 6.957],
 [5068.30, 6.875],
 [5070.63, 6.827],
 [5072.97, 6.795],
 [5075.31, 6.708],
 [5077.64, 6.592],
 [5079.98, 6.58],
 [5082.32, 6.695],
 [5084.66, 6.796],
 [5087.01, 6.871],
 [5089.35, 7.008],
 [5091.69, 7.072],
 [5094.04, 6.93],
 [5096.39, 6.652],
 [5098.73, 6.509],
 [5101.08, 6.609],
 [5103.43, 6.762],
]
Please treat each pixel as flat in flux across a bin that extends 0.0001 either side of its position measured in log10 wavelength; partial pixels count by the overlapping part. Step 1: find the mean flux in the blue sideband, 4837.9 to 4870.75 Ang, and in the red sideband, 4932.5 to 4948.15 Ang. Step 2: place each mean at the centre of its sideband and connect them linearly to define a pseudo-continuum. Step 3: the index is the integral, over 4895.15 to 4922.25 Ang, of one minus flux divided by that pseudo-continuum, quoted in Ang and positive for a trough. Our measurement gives -0.5 Ang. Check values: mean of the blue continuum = 6.49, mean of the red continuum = 7.62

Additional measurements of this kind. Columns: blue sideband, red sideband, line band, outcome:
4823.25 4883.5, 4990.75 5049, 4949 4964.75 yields -2.1 Ang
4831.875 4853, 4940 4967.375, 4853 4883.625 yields 2.6 Ang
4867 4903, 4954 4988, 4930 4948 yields -1.4 Ang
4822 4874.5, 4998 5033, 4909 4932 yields -3.8 Ang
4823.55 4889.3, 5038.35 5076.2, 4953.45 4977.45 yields -2.0 Ang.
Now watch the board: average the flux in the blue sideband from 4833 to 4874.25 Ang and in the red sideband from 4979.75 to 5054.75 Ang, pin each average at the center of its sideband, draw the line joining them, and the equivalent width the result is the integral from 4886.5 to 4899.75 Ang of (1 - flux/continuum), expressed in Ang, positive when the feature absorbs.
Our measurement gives -0.9 Ang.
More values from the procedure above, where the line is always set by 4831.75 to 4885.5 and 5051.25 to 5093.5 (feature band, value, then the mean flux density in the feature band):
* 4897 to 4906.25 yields -0.73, 7.16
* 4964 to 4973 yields -0.68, 7.25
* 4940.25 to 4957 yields -2.53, 7.72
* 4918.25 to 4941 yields -3.19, 7.62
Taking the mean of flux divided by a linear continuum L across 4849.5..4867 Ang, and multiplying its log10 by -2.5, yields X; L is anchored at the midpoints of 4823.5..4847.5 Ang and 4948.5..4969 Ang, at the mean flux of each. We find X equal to 0.10 mag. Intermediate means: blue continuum 6.78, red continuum 7.47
